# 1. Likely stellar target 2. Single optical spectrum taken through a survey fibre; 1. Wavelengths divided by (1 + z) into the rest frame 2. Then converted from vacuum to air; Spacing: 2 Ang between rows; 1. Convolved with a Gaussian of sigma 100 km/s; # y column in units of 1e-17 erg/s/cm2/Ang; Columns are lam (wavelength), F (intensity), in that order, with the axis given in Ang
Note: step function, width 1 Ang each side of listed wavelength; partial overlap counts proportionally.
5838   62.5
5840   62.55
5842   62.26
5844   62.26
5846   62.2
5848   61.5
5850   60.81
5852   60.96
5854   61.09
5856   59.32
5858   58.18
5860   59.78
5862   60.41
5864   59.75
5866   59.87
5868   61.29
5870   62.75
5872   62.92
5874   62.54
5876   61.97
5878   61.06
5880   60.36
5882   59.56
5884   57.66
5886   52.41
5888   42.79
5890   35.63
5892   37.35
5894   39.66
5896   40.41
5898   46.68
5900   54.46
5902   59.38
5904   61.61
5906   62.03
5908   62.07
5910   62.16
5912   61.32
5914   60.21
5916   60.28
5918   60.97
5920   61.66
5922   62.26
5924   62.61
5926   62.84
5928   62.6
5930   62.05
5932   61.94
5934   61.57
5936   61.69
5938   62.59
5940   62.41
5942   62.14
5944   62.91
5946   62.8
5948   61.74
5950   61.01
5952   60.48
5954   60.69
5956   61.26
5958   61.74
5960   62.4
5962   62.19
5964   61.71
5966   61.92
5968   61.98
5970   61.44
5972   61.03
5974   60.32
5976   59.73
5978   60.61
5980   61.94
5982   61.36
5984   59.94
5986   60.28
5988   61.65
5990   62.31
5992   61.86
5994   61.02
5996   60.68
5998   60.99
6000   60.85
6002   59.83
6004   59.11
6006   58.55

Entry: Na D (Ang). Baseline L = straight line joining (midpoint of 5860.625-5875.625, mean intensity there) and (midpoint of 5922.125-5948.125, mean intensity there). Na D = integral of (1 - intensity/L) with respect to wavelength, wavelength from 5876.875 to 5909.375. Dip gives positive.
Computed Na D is 5.0 Ang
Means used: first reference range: 61.3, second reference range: 62.3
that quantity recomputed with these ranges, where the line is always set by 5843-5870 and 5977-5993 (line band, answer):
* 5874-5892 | 2.2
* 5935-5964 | -0.4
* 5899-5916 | 0.1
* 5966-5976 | 0.0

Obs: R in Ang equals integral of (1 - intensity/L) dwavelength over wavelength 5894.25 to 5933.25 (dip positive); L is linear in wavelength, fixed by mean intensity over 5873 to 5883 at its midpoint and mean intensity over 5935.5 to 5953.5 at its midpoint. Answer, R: 1.6 Ang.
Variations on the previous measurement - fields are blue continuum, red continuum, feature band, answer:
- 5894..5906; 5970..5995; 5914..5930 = -2.1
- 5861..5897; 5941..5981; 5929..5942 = -0.6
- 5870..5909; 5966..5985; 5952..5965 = -0.4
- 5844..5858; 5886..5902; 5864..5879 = -2.5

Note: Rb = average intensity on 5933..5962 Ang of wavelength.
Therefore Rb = 61.8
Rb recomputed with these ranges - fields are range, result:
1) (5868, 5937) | 57.3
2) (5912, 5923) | 61.1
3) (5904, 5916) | 61.5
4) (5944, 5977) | 61.4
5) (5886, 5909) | 49.4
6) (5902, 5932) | 61.7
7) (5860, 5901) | 54.1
